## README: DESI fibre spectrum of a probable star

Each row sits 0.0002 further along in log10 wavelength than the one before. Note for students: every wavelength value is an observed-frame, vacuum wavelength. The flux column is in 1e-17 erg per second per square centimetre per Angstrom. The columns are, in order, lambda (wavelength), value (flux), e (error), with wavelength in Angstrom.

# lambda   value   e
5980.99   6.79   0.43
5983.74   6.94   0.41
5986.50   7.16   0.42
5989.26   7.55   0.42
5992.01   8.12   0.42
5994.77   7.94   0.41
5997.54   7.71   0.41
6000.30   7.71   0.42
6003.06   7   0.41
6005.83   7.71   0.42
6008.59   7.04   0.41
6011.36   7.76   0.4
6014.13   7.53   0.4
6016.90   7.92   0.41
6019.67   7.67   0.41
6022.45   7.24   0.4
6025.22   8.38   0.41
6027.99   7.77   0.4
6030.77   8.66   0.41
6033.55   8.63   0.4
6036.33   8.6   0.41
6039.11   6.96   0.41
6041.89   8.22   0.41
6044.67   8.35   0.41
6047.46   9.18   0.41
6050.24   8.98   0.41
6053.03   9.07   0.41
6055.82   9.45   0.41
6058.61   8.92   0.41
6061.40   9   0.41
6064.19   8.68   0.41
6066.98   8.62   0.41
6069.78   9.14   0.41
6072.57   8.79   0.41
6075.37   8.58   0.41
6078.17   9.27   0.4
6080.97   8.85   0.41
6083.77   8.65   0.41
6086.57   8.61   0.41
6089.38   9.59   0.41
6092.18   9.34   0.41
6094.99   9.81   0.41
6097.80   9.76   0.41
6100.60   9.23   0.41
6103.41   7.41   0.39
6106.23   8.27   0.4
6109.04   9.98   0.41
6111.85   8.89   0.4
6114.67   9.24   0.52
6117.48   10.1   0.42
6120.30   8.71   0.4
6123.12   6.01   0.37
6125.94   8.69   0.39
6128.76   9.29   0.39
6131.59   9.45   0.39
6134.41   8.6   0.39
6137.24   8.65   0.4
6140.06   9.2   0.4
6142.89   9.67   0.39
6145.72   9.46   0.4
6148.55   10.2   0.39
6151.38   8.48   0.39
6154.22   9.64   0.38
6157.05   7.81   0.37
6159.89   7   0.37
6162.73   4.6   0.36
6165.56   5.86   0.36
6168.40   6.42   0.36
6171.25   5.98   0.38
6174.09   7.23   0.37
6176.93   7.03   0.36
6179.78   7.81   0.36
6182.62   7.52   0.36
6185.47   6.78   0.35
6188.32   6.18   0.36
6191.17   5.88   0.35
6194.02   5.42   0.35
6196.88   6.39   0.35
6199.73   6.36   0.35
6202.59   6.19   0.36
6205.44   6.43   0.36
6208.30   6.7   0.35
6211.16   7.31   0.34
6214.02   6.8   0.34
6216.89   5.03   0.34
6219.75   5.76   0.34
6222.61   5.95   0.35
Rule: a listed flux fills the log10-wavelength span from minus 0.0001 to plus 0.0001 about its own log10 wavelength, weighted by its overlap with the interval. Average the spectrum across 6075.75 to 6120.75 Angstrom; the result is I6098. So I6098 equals 9.1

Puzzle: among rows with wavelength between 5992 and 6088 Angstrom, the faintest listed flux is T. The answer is 6.96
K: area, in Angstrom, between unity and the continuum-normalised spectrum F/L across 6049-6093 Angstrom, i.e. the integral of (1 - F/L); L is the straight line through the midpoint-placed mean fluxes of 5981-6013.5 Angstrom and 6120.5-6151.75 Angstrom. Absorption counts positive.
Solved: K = -3.9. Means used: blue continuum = 7.48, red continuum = 8.89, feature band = 8.97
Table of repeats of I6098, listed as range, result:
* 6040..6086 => 8.84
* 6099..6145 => 8.85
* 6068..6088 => 8.83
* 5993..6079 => 8.27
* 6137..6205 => 7.28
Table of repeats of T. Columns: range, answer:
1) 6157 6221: 4.6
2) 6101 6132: 6.01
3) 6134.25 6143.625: 8.6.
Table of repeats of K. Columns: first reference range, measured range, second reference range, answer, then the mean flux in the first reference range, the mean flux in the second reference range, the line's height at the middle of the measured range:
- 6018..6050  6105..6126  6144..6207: -3.40 Angstrom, 8.18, 7.04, 7.52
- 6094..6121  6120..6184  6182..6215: -0.89 Angstrom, 9.14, 6.47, 7.83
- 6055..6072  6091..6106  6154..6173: -1.69 Angstrom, 8.95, 6.58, 8.12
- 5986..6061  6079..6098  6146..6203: -3.97 Angstrom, 8.07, 7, 7.61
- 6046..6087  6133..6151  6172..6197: -4.24 Angstrom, 8.93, 6.69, 7.49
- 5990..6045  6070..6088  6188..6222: -3.74 Angstrom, 7.83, 6.2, 7.3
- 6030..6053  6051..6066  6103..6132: -0.83 Angstrom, 8.48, 8.75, 8.54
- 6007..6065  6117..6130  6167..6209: -2.06 Angstrom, 8.28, 6.55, 7.29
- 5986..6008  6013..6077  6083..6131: -2.08 Angstrom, 7.61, 8.93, 8.19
